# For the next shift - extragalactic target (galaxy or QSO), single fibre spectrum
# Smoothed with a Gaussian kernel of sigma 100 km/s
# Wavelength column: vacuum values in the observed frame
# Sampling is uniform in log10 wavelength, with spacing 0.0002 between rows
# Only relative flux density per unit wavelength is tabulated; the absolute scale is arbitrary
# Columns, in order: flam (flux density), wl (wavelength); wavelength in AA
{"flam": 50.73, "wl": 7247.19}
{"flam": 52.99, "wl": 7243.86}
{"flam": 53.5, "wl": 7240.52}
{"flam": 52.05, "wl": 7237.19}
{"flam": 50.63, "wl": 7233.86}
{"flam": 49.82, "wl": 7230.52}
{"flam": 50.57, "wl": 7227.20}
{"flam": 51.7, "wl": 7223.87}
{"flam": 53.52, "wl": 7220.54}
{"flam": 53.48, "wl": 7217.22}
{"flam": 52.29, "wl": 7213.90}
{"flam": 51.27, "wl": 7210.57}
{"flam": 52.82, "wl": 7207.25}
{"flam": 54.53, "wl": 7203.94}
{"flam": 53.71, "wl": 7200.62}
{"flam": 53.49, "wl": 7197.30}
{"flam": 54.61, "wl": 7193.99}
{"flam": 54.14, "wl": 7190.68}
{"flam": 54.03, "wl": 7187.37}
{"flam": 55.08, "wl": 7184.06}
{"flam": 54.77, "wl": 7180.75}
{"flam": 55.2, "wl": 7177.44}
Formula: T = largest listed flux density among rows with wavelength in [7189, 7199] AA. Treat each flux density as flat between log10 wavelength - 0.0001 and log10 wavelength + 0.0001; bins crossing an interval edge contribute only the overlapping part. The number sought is 54.61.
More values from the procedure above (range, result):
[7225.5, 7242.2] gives 53.5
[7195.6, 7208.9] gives 54.53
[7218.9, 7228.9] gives 53.52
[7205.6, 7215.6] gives 52.82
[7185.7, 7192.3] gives 54.14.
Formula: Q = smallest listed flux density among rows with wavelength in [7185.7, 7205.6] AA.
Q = 53.49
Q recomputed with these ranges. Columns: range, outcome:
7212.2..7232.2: 49.82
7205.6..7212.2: 51.27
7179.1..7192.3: 54.03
